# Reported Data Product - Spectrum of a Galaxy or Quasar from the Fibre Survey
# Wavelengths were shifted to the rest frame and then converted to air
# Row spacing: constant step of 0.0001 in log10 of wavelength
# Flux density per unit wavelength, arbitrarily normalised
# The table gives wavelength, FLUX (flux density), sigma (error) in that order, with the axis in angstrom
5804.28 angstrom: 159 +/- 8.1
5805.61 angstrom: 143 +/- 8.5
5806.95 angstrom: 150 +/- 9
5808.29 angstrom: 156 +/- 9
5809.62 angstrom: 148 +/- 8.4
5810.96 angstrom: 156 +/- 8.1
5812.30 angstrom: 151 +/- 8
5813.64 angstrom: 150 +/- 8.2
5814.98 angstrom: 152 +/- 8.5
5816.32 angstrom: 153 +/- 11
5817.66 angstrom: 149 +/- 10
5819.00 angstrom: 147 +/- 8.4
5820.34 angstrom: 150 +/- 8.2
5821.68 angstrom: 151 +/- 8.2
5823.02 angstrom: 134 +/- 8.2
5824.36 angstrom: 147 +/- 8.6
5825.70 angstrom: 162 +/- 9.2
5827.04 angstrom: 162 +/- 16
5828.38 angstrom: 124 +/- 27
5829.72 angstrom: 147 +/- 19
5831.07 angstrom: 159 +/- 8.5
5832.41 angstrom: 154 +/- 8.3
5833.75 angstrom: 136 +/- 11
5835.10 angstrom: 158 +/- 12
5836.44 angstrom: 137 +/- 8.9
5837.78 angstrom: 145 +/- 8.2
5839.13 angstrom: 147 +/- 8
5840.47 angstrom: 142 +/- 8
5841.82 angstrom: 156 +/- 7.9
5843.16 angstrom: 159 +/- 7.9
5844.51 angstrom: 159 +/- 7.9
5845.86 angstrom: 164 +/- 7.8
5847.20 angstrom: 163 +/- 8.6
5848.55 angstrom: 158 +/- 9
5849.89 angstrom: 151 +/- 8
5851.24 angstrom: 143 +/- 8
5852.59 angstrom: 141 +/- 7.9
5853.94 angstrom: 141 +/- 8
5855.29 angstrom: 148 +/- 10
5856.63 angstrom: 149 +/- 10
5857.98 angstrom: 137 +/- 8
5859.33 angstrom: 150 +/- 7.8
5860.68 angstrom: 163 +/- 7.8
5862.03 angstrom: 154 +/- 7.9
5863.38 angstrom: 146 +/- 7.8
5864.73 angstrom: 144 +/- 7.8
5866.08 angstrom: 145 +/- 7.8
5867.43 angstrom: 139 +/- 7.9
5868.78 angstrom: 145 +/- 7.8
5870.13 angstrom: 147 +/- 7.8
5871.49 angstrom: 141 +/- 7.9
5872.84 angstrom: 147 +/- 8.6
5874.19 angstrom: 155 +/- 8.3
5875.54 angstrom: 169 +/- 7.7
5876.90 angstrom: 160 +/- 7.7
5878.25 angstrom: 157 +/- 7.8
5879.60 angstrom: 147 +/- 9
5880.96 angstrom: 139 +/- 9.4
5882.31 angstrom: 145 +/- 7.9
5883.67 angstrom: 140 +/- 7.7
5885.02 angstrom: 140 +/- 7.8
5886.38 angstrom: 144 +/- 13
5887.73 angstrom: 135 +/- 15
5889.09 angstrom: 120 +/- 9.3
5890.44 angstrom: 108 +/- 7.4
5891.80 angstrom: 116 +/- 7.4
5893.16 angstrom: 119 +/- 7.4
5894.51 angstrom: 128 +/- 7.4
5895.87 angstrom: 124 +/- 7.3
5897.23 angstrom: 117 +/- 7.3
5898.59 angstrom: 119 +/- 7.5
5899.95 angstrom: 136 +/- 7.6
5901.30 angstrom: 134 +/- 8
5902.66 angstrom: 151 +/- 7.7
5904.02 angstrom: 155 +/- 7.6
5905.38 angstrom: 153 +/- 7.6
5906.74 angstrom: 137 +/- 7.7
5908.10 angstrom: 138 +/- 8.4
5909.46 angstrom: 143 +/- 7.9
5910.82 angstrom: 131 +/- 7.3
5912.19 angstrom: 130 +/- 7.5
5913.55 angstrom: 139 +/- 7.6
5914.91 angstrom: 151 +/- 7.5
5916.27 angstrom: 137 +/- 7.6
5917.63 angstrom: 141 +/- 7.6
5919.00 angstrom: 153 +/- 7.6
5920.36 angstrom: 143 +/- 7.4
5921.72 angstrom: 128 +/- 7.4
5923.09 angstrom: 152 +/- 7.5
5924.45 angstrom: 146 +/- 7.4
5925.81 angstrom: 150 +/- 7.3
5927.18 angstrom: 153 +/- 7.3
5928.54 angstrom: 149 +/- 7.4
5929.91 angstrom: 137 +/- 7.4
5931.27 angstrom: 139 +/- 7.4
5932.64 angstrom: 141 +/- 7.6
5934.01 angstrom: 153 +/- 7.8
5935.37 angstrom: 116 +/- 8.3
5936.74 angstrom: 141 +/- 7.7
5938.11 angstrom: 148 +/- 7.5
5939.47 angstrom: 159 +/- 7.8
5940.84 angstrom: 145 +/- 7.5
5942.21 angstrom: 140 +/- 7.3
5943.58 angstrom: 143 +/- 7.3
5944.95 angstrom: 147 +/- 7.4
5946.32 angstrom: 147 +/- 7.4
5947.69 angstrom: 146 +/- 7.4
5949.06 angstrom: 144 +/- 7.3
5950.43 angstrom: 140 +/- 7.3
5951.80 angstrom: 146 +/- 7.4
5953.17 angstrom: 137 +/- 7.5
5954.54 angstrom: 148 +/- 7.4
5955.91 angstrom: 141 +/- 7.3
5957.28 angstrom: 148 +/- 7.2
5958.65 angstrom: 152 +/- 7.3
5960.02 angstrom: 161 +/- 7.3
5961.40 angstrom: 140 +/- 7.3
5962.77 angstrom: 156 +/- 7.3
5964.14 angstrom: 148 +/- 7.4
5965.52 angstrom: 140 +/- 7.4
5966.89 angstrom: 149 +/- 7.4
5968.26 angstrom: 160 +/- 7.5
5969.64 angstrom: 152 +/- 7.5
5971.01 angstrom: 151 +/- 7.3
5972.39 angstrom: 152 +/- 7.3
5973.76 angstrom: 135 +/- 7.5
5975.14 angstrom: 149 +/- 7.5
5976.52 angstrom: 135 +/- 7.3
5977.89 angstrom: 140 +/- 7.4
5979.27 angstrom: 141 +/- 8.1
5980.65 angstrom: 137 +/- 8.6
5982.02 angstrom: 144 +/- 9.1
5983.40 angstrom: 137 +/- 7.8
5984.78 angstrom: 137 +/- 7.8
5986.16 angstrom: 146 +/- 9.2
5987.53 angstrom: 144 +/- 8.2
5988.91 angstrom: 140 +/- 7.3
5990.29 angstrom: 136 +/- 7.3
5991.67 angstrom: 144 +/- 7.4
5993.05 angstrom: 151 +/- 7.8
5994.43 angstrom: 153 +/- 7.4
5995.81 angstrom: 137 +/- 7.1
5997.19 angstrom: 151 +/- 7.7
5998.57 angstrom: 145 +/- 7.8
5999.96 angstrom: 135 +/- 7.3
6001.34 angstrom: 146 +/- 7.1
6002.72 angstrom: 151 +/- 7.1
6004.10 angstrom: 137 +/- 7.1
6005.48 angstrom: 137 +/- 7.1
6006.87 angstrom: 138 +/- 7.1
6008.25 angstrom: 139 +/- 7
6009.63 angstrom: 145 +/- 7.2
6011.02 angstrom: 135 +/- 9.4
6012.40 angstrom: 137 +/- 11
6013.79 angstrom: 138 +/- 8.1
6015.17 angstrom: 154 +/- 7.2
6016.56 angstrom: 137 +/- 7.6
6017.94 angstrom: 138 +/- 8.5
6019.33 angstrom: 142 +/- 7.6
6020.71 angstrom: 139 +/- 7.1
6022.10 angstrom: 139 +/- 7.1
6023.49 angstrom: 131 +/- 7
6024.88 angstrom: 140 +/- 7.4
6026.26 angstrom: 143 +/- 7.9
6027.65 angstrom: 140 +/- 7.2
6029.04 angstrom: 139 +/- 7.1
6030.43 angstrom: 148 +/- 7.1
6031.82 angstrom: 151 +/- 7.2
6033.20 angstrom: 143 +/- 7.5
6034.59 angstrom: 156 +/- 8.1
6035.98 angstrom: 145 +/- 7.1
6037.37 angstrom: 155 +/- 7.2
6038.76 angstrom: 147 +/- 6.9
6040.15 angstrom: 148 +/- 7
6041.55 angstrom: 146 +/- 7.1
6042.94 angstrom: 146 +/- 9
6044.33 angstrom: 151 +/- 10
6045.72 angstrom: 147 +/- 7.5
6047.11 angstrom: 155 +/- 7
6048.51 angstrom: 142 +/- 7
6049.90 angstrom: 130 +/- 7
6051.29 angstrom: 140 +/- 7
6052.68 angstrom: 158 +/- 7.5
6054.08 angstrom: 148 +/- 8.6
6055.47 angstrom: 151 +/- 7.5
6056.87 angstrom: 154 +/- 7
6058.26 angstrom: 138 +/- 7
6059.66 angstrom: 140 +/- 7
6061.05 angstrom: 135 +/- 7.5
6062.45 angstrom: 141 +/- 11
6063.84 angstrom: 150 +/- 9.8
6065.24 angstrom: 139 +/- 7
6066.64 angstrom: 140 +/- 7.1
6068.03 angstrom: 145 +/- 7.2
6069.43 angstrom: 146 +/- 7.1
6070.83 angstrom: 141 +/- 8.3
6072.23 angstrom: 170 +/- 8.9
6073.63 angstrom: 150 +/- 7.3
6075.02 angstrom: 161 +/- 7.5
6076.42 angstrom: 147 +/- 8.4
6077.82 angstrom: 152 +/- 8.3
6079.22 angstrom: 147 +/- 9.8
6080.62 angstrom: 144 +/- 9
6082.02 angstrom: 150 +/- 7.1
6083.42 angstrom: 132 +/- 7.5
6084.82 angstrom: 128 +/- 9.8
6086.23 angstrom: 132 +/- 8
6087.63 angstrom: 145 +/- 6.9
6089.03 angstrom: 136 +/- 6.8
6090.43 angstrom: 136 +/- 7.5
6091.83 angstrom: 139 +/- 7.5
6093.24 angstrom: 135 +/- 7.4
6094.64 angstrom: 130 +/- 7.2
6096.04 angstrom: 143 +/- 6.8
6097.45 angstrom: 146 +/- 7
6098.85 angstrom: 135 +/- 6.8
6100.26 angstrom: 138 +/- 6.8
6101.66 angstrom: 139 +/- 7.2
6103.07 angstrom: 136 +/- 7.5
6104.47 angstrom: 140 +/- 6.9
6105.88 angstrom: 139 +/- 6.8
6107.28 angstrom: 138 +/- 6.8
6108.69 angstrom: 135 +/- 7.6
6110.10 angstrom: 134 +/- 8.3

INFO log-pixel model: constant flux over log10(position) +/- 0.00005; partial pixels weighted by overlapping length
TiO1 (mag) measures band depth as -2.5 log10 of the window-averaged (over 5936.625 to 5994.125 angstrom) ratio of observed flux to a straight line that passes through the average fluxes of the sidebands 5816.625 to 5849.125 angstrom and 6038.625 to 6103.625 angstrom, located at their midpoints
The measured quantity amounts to 0.01 mag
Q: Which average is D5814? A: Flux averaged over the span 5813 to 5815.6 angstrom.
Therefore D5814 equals 151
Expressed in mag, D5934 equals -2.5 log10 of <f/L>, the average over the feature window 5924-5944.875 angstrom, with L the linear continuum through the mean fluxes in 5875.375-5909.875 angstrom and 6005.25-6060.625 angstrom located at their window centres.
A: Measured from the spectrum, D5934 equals -0.04 mag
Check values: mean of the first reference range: 137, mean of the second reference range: 144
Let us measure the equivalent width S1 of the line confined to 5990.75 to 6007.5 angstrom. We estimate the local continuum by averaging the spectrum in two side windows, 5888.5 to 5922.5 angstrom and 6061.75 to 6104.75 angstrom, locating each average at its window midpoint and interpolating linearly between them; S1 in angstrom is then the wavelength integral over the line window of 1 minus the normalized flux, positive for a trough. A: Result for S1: -0.6 angstrom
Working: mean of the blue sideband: 134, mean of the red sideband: 142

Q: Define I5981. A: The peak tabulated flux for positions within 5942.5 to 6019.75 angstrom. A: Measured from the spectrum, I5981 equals 161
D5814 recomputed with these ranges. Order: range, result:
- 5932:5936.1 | 137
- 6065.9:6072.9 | 148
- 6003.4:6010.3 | 139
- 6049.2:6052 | 136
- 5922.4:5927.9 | 150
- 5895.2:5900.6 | 124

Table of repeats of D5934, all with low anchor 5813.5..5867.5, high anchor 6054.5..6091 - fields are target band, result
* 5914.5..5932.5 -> 0.02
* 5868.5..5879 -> -0.03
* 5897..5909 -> 0.07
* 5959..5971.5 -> -0.03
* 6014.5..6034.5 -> 0.02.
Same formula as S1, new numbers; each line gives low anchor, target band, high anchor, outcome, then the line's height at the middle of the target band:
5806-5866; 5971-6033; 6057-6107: 1.2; 145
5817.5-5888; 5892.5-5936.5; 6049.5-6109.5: 2.4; 147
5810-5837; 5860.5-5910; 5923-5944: 2.1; 146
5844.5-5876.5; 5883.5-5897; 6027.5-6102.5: 2.0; 149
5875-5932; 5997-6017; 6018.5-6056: 0.3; 144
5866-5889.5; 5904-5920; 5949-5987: 0.4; 145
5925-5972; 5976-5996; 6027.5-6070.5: 0.6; 146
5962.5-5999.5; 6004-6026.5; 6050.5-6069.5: 0.8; 145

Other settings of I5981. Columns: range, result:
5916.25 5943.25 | 159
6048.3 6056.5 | 158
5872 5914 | 169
